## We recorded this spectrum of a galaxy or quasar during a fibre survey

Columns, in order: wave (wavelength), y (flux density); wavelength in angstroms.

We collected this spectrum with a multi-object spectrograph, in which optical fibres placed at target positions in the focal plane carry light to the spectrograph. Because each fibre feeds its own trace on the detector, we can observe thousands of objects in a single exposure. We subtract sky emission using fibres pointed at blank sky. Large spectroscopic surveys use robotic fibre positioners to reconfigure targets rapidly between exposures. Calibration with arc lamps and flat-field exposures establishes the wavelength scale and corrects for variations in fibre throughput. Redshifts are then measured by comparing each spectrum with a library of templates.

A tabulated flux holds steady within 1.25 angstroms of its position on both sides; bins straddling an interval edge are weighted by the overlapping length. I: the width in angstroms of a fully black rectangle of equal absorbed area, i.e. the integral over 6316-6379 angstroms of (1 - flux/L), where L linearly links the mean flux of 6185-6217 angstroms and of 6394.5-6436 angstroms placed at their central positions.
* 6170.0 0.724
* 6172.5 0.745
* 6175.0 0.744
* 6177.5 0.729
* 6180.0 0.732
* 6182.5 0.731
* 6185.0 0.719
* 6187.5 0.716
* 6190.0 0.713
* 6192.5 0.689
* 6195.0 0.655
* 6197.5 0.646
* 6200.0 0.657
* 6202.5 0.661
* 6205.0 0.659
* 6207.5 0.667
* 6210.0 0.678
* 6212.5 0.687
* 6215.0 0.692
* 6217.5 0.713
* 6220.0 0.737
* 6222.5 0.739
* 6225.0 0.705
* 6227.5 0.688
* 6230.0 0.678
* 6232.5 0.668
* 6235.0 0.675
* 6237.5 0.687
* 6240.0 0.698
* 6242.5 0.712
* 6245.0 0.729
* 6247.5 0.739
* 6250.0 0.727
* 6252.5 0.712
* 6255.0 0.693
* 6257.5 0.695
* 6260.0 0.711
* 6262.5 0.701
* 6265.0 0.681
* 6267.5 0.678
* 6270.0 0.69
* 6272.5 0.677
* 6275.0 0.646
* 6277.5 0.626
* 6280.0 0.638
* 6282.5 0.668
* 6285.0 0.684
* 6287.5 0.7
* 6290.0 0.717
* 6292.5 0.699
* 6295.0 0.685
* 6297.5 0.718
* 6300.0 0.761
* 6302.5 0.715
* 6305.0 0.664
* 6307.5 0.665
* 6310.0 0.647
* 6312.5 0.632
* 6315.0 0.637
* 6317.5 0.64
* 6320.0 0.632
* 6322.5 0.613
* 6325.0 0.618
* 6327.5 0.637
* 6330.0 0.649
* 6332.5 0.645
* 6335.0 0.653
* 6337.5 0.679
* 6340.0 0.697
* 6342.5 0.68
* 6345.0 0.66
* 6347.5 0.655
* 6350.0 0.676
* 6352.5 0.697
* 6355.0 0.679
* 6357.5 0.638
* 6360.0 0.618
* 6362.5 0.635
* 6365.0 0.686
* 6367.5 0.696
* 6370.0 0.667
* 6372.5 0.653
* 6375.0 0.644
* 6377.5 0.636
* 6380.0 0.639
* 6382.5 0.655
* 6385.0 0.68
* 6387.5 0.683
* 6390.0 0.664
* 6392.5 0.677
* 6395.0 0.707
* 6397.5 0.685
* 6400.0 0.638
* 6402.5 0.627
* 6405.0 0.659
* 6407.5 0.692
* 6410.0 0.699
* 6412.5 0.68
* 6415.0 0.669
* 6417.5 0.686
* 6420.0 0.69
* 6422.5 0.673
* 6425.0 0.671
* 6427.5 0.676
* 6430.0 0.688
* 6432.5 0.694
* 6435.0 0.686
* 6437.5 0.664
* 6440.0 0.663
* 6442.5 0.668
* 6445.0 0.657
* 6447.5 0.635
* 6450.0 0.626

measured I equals 2.1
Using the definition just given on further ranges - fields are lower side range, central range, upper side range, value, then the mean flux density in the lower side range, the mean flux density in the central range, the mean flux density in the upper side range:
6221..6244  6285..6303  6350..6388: -0.84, 0.695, 0.711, 0.66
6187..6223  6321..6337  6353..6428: 0.84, 0.686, 0.638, 0.667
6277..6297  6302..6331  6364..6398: 1.41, 0.681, 0.644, 0.669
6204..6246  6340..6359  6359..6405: -0.07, 0.695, 0.67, 0.661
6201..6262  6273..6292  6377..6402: 0.49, 0.698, 0.67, 0.666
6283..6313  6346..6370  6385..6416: 0.58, 0.691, 0.665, 0.674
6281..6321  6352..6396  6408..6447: 0.95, 0.679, 0.663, 0.677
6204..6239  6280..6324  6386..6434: 0.73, 0.691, 0.674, 0.677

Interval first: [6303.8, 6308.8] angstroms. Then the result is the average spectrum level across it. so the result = 0.664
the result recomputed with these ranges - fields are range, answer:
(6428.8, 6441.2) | 0.679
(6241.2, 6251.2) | 0.727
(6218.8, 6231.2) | 0.709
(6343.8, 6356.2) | 0.673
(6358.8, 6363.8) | 0.627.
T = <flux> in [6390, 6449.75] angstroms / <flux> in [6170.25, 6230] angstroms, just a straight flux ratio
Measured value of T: 1.0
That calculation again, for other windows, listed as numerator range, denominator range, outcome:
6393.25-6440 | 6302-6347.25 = 1.04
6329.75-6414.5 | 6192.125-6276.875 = 0.97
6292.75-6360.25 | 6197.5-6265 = 0.95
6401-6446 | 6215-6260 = 0.96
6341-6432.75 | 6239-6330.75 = 0.98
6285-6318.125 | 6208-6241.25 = 0.98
